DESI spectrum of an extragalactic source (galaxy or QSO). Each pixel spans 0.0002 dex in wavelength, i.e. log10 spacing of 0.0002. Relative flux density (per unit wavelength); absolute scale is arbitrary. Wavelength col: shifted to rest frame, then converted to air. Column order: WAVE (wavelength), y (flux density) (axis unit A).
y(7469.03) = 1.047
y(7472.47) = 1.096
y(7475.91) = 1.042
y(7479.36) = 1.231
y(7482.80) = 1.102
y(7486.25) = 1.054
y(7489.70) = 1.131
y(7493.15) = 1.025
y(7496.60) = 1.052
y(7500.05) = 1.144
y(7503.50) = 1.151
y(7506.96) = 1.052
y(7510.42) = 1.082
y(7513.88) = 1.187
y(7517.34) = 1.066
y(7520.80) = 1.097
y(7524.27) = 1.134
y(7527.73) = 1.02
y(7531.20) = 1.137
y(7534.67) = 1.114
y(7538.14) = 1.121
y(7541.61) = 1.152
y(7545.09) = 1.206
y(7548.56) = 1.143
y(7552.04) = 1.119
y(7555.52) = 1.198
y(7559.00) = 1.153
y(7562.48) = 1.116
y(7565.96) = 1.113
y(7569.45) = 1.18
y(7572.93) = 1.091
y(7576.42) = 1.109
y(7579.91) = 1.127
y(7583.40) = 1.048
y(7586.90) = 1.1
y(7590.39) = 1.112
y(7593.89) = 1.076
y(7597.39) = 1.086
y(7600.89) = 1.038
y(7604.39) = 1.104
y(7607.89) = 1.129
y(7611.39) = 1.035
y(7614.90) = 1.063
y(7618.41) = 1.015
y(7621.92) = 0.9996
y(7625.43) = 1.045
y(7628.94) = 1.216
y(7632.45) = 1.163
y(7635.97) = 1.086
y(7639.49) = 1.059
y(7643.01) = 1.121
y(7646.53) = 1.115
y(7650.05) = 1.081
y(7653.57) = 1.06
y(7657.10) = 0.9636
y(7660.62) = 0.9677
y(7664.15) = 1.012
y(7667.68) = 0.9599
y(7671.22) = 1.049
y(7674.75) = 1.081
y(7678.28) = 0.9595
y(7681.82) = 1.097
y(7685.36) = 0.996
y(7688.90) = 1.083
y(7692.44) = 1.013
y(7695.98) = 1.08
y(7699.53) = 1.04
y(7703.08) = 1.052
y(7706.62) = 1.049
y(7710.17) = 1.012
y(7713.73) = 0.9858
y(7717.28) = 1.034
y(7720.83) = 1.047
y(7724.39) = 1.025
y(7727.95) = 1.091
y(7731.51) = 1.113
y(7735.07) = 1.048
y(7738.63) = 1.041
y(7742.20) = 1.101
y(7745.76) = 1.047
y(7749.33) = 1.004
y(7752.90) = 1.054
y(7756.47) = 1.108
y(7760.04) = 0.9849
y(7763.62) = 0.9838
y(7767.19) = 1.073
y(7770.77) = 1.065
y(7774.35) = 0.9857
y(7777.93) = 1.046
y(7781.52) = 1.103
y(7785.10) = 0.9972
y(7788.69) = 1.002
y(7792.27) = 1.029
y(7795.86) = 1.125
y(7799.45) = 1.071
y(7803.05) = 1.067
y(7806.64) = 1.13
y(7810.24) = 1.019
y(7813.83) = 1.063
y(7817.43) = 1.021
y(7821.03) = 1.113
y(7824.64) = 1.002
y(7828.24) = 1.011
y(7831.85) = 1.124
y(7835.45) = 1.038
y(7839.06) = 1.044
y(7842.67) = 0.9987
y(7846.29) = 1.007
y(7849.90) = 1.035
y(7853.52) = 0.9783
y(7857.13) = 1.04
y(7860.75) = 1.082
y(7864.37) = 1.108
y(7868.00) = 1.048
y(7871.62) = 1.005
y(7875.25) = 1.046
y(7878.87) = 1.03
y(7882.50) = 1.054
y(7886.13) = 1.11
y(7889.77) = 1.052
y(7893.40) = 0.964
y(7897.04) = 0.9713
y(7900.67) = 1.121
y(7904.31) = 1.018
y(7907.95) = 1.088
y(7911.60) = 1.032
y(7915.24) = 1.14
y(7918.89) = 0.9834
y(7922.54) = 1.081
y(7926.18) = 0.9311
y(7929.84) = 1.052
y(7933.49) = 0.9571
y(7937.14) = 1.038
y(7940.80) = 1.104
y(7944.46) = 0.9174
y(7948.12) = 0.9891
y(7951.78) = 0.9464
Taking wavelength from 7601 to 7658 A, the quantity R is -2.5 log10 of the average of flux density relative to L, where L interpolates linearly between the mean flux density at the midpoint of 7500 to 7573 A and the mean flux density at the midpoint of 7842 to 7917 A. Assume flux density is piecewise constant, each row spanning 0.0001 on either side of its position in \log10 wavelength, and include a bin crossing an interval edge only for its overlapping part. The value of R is 0.03 mag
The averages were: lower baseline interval 1.13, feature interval 1.08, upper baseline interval 1.04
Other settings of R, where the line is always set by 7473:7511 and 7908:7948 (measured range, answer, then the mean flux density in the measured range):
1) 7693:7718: 0.03 mag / 1.03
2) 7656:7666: 0.09 mag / 0.983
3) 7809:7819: 0.01 mag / 1.04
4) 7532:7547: -0.06 mag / 1.15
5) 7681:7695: 0.02 mag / 1.05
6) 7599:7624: 0.02 mag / 1.05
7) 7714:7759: 0.00 mag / 1.06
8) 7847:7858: 0.02 mag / 1.02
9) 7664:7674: 0.06 mag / 1.01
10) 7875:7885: -0.02 mag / 1.05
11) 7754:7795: 0.01 mag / 1.04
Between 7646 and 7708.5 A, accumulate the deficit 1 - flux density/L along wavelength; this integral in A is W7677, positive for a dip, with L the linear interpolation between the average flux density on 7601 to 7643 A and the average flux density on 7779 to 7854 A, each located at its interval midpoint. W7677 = 2.2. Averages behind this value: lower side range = 1.08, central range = 1.04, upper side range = 1.05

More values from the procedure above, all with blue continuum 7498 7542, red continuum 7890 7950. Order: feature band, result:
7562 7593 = -0.32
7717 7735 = 0.06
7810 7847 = 0.09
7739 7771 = 0.44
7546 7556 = -0.44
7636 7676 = 1.39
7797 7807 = -0.34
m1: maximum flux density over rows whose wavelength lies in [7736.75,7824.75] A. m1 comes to 1.13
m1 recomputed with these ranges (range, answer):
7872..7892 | 1.11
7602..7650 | 1.216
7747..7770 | 1.108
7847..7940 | 1.14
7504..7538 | 1.187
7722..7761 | 1.113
